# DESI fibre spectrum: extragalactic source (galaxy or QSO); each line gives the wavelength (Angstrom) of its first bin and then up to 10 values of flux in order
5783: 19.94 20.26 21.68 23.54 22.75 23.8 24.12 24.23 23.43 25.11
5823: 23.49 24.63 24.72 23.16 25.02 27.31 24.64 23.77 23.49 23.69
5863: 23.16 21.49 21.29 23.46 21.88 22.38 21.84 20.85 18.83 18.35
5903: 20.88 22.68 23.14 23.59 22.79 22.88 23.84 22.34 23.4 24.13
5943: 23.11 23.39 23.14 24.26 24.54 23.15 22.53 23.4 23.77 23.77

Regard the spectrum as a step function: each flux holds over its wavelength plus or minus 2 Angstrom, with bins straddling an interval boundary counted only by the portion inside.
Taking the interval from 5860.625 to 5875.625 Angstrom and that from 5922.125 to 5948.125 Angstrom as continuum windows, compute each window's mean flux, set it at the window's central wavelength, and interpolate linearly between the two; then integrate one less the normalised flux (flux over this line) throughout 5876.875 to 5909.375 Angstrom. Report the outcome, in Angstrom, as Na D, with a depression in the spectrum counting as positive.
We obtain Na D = 2.4 Angstrom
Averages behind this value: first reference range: 22.3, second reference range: 23.3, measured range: 21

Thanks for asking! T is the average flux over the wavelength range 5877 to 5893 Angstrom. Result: 21.7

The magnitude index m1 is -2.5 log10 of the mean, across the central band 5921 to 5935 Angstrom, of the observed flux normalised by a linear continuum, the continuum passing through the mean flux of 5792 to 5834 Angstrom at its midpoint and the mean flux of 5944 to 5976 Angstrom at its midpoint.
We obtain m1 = 0.02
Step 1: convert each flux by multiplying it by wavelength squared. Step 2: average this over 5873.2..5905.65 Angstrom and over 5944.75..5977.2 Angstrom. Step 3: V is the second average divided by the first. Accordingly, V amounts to 1.14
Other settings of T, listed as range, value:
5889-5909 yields 20.3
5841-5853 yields 25.2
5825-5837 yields 24.2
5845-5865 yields 23.8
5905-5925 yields 23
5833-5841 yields 24.1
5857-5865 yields 23.4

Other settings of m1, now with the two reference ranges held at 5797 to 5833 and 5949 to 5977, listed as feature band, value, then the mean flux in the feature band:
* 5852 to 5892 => 0.07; 22.4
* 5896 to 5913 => 0.13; 21.1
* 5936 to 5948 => 0.00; 23.5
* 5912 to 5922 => 0.03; 23.2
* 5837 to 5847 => -0.08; 25.9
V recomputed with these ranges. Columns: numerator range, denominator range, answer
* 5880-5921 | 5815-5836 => 0.91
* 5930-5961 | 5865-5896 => 1.12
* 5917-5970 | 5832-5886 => 1.03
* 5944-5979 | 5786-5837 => 1.05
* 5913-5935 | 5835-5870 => 0.99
